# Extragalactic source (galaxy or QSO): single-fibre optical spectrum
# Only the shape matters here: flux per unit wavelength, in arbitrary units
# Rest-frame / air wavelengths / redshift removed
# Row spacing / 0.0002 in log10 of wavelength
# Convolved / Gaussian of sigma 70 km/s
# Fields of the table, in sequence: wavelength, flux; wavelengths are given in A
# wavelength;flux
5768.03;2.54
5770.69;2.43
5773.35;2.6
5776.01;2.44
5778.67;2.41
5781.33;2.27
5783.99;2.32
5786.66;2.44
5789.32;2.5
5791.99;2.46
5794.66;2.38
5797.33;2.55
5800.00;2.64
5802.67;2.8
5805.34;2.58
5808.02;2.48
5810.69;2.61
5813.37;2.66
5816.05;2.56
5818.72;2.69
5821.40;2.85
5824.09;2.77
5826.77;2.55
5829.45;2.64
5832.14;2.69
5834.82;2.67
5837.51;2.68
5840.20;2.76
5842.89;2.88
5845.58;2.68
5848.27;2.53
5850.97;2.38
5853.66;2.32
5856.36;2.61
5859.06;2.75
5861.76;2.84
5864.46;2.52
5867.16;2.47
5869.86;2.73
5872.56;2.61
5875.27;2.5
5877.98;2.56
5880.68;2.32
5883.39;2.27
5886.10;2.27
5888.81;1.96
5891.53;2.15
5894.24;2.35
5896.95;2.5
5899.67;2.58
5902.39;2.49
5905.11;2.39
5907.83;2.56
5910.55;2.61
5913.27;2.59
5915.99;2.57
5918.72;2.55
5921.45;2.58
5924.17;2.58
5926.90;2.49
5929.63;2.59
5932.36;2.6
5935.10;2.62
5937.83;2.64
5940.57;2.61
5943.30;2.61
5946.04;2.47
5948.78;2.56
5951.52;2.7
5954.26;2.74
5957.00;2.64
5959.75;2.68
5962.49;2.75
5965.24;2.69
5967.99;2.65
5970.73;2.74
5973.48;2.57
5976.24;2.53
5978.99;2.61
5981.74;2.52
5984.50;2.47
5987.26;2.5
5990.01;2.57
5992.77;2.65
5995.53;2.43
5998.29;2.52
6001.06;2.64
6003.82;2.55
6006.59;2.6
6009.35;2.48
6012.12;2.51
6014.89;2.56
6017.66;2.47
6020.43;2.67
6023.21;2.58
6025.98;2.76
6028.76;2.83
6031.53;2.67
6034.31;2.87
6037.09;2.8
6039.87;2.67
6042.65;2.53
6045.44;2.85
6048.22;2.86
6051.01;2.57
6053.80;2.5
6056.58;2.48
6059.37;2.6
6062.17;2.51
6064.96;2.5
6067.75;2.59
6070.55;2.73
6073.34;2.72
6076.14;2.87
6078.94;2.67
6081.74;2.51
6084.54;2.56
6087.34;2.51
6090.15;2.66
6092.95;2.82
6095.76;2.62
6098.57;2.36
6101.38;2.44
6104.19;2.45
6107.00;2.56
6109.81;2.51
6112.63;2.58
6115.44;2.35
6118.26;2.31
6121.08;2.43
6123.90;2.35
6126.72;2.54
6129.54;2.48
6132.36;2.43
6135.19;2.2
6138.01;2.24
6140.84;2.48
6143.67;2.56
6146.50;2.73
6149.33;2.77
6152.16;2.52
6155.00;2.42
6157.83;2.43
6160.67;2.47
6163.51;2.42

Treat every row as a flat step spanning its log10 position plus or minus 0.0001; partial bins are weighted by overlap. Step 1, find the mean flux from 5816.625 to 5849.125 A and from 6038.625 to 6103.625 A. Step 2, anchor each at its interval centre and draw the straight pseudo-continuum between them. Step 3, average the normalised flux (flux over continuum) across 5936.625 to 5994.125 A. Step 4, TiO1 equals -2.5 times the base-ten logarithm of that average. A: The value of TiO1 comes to 0.02 mag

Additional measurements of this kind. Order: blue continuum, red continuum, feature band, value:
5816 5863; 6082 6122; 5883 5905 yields 0.13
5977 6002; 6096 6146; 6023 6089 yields -0.07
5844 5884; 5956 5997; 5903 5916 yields 0.01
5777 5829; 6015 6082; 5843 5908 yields 0.05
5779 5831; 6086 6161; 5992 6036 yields -0.04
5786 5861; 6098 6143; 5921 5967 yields -0.04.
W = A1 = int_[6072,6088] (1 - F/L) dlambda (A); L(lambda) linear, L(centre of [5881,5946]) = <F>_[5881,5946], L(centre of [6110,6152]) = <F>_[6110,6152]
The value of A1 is -1.15 A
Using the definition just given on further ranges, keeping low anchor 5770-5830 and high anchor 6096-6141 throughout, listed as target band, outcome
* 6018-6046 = -2.9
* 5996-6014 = -0.6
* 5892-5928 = -0.2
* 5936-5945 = -0.4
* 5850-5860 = 0.1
